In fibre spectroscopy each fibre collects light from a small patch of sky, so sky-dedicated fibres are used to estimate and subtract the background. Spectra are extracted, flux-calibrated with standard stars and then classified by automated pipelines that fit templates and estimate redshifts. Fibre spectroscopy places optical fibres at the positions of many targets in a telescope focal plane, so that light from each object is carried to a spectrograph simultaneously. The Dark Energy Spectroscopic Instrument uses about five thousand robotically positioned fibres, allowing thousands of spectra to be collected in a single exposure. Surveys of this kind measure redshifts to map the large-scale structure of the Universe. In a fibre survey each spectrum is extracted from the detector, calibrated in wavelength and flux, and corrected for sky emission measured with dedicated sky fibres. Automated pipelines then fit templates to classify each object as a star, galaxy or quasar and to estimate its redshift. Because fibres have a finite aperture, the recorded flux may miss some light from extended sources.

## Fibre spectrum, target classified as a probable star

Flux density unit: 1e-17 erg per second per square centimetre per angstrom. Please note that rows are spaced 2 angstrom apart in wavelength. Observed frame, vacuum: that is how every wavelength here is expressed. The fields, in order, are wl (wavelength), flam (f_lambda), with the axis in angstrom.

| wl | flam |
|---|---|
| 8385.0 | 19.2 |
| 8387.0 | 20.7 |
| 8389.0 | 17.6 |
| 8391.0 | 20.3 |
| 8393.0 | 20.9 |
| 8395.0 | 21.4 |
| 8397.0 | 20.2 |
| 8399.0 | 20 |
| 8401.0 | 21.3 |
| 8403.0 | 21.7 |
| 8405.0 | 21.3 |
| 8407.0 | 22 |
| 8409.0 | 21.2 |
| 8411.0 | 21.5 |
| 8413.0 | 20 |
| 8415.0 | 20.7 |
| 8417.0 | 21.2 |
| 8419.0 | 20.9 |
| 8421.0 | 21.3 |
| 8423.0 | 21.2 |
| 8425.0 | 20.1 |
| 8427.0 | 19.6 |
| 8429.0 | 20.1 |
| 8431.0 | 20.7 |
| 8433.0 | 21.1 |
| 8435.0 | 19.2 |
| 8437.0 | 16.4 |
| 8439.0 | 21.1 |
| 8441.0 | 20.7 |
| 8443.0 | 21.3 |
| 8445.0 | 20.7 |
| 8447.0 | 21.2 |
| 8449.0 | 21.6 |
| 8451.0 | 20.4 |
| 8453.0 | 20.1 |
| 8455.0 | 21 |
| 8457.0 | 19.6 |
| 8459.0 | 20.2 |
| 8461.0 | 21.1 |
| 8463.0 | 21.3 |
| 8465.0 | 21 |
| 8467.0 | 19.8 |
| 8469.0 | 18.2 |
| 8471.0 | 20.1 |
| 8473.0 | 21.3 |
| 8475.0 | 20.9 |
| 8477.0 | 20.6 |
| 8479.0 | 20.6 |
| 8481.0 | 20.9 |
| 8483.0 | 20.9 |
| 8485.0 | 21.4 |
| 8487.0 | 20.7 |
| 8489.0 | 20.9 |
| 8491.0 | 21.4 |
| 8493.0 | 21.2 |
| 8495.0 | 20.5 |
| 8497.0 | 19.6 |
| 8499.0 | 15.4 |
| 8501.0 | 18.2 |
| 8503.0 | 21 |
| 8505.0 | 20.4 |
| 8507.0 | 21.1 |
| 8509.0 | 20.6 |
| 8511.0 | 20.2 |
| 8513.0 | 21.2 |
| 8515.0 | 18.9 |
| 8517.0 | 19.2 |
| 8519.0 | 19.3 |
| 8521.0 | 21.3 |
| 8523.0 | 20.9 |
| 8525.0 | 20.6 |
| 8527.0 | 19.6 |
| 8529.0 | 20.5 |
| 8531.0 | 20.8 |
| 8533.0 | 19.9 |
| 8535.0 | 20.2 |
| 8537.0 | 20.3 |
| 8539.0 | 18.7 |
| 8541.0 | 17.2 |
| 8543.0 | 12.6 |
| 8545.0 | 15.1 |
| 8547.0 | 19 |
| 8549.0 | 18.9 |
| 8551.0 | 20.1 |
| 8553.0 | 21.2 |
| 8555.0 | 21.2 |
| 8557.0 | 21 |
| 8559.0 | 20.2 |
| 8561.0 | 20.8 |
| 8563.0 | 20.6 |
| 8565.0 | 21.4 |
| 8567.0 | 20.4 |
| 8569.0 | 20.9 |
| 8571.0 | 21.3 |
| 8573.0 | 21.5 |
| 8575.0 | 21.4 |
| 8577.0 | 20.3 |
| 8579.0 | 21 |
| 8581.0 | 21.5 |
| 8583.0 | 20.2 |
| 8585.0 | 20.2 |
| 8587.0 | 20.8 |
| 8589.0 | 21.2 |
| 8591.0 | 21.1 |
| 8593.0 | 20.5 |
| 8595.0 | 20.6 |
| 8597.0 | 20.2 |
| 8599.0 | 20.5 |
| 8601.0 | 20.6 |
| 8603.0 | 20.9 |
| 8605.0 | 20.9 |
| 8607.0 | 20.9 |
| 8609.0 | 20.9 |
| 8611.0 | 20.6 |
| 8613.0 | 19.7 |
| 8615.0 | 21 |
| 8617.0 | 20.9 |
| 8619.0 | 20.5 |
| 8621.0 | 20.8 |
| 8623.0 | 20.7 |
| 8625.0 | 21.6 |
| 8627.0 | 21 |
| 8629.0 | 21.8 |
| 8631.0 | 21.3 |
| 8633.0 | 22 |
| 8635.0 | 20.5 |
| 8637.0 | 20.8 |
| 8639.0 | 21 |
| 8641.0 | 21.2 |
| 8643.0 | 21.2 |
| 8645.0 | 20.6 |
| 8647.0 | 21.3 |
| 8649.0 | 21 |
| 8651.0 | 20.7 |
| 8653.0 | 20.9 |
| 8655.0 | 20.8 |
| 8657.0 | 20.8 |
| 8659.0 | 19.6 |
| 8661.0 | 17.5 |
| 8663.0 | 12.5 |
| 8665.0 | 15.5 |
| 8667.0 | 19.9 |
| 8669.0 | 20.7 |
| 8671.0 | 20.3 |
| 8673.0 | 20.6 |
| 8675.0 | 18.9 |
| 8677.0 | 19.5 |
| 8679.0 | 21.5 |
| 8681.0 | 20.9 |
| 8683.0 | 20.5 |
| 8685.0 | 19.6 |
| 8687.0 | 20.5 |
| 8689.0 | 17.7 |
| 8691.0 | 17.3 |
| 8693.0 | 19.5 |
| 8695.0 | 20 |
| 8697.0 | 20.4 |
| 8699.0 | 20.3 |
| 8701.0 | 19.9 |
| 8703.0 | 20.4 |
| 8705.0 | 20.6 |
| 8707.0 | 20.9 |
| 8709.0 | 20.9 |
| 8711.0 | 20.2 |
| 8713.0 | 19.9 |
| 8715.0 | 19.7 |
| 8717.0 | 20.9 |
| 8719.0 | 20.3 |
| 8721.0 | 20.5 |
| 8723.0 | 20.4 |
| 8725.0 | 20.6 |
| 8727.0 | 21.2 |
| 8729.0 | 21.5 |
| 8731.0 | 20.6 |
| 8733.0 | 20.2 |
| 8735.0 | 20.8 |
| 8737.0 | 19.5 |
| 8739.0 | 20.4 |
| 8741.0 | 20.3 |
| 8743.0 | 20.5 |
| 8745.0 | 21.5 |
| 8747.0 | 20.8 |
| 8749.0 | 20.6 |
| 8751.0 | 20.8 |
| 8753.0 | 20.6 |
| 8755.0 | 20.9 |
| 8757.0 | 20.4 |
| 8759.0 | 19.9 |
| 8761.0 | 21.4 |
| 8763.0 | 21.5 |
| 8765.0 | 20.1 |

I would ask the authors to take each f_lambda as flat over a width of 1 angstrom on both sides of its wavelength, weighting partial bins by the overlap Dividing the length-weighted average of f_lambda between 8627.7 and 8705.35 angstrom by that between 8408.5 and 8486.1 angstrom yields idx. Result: 0.97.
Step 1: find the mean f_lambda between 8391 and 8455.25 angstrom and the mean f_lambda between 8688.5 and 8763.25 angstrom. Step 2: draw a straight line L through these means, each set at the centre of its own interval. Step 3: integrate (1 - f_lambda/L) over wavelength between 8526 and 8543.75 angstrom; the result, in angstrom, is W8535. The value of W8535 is 1.4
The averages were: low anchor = 20.7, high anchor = 20.4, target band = 19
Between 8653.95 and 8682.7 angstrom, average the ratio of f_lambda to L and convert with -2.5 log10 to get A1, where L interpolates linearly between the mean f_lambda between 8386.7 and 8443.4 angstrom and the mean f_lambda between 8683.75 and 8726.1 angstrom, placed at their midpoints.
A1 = 0.05 mag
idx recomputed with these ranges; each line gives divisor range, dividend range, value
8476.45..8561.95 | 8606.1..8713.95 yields 1.02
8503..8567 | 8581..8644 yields 1.05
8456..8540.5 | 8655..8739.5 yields 0.98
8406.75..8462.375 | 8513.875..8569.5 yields 0.96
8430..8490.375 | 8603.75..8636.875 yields 1.02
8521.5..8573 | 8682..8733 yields 1.02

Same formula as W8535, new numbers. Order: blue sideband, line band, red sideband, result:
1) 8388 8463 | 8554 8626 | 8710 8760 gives -0.9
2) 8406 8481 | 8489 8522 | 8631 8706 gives 0.6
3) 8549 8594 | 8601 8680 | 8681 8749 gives 0.8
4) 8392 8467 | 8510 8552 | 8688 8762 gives 2.6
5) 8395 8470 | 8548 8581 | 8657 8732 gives -1.0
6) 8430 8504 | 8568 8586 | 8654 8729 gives -0.8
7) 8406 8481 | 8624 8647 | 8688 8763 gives -0.9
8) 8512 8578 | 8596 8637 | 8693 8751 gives -1.5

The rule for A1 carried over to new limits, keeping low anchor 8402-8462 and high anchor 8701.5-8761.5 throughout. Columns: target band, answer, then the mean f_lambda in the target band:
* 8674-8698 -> 0.05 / 19.7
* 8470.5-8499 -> 0.00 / 20.6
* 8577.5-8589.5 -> -0.01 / 20.8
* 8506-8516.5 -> 0.01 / 20.3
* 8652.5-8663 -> 0.08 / 19.2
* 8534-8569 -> 0.07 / 19.4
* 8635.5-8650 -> -0.02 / 21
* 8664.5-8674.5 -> 0.05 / 19.6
